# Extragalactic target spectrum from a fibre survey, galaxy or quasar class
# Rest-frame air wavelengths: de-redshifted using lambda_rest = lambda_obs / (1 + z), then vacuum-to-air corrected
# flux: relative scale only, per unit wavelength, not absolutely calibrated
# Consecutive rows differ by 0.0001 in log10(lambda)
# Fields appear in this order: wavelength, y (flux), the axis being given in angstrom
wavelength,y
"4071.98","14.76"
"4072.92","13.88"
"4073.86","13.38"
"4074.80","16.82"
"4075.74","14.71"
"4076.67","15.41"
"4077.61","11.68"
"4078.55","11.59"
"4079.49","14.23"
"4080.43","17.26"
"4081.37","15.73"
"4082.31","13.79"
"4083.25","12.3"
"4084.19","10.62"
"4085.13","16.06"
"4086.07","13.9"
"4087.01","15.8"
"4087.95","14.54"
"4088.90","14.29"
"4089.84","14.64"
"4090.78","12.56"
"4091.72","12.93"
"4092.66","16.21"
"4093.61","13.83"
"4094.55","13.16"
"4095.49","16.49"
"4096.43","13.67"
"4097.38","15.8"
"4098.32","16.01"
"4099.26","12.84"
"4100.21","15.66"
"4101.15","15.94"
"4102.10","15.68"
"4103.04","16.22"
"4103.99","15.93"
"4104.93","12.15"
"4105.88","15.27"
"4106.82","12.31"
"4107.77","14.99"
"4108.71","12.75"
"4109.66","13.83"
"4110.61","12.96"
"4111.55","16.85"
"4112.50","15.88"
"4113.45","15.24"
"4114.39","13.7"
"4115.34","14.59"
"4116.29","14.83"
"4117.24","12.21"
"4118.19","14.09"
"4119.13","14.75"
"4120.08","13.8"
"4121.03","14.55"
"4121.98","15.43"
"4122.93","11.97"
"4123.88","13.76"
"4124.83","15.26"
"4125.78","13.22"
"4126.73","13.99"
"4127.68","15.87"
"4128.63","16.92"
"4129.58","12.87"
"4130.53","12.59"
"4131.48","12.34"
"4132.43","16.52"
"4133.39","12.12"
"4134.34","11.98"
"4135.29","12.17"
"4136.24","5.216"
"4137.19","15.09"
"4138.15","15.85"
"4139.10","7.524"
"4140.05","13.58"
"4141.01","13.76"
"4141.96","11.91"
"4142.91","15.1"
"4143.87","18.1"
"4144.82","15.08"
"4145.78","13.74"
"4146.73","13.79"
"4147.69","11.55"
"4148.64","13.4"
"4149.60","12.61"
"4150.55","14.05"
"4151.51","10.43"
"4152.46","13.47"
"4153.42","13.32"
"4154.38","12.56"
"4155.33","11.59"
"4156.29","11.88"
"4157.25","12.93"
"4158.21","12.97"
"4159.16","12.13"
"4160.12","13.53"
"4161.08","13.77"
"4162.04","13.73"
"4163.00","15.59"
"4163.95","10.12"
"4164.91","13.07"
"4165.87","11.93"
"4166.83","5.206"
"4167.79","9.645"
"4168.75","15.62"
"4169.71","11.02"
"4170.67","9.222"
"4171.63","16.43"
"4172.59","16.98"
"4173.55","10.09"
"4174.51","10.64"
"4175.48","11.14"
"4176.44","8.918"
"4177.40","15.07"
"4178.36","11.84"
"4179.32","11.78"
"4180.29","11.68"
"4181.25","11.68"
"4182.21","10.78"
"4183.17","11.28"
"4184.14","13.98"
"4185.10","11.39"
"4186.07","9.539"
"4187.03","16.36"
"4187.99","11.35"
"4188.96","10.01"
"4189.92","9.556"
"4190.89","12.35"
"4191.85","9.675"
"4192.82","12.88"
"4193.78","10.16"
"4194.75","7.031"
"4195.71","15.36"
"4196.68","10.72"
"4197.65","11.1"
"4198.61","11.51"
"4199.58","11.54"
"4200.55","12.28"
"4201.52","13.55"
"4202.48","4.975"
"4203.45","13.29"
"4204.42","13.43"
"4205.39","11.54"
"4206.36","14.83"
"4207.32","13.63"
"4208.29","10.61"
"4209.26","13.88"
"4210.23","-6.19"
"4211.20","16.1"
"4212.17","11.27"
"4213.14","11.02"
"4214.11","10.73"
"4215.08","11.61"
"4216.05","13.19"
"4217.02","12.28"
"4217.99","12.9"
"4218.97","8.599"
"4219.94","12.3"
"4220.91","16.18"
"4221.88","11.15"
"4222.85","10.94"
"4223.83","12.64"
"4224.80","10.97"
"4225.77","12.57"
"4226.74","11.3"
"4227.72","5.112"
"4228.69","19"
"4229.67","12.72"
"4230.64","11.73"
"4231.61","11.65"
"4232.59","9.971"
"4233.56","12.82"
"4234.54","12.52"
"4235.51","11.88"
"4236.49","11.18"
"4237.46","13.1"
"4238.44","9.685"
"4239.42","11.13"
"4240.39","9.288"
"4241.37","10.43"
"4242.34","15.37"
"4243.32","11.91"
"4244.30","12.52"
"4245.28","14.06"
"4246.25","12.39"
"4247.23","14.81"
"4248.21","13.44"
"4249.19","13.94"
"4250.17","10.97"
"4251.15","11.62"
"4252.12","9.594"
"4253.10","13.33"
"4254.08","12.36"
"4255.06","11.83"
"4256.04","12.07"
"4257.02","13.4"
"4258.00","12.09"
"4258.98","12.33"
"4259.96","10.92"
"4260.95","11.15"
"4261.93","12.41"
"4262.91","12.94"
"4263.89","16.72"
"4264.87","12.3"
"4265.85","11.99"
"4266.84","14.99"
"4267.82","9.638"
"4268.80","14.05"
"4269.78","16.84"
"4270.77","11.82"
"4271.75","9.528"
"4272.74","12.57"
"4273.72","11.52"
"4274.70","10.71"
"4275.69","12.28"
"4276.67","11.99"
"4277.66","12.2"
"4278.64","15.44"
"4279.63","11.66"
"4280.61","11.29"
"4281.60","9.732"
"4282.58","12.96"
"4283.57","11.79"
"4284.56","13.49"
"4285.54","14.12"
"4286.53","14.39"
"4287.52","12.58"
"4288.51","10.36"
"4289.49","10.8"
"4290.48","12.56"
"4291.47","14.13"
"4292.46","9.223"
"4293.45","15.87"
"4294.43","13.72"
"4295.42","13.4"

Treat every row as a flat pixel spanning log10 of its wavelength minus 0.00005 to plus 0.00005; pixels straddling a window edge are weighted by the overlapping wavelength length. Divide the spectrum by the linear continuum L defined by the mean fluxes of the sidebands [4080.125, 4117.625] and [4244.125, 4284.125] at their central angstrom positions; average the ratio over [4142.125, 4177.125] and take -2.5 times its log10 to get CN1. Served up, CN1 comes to 0.089 mag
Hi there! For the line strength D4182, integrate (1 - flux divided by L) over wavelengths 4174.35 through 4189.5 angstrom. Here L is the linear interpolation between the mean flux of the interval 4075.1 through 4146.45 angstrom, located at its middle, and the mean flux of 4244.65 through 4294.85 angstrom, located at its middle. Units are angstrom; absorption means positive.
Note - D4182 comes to 1.88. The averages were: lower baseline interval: 14.1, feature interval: 11.7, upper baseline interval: 12.5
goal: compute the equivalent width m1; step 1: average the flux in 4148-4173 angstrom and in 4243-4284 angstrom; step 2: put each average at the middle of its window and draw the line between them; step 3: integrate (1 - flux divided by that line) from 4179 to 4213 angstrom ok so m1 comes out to 3.4 angstrom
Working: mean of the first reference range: 12.6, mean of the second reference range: 12.4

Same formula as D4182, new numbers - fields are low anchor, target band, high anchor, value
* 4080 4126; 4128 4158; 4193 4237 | 0.75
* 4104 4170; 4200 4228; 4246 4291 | 3.25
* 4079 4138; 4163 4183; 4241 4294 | 2.62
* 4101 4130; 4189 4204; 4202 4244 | 1.46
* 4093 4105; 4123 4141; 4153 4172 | 0.59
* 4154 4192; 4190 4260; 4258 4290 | 2.76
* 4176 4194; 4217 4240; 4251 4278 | 0.36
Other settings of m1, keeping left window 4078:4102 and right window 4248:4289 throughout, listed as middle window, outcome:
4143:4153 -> 0.1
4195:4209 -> 1.3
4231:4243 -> 1.1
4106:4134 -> -0.2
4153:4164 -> 0.6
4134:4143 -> 1.1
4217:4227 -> 0.7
